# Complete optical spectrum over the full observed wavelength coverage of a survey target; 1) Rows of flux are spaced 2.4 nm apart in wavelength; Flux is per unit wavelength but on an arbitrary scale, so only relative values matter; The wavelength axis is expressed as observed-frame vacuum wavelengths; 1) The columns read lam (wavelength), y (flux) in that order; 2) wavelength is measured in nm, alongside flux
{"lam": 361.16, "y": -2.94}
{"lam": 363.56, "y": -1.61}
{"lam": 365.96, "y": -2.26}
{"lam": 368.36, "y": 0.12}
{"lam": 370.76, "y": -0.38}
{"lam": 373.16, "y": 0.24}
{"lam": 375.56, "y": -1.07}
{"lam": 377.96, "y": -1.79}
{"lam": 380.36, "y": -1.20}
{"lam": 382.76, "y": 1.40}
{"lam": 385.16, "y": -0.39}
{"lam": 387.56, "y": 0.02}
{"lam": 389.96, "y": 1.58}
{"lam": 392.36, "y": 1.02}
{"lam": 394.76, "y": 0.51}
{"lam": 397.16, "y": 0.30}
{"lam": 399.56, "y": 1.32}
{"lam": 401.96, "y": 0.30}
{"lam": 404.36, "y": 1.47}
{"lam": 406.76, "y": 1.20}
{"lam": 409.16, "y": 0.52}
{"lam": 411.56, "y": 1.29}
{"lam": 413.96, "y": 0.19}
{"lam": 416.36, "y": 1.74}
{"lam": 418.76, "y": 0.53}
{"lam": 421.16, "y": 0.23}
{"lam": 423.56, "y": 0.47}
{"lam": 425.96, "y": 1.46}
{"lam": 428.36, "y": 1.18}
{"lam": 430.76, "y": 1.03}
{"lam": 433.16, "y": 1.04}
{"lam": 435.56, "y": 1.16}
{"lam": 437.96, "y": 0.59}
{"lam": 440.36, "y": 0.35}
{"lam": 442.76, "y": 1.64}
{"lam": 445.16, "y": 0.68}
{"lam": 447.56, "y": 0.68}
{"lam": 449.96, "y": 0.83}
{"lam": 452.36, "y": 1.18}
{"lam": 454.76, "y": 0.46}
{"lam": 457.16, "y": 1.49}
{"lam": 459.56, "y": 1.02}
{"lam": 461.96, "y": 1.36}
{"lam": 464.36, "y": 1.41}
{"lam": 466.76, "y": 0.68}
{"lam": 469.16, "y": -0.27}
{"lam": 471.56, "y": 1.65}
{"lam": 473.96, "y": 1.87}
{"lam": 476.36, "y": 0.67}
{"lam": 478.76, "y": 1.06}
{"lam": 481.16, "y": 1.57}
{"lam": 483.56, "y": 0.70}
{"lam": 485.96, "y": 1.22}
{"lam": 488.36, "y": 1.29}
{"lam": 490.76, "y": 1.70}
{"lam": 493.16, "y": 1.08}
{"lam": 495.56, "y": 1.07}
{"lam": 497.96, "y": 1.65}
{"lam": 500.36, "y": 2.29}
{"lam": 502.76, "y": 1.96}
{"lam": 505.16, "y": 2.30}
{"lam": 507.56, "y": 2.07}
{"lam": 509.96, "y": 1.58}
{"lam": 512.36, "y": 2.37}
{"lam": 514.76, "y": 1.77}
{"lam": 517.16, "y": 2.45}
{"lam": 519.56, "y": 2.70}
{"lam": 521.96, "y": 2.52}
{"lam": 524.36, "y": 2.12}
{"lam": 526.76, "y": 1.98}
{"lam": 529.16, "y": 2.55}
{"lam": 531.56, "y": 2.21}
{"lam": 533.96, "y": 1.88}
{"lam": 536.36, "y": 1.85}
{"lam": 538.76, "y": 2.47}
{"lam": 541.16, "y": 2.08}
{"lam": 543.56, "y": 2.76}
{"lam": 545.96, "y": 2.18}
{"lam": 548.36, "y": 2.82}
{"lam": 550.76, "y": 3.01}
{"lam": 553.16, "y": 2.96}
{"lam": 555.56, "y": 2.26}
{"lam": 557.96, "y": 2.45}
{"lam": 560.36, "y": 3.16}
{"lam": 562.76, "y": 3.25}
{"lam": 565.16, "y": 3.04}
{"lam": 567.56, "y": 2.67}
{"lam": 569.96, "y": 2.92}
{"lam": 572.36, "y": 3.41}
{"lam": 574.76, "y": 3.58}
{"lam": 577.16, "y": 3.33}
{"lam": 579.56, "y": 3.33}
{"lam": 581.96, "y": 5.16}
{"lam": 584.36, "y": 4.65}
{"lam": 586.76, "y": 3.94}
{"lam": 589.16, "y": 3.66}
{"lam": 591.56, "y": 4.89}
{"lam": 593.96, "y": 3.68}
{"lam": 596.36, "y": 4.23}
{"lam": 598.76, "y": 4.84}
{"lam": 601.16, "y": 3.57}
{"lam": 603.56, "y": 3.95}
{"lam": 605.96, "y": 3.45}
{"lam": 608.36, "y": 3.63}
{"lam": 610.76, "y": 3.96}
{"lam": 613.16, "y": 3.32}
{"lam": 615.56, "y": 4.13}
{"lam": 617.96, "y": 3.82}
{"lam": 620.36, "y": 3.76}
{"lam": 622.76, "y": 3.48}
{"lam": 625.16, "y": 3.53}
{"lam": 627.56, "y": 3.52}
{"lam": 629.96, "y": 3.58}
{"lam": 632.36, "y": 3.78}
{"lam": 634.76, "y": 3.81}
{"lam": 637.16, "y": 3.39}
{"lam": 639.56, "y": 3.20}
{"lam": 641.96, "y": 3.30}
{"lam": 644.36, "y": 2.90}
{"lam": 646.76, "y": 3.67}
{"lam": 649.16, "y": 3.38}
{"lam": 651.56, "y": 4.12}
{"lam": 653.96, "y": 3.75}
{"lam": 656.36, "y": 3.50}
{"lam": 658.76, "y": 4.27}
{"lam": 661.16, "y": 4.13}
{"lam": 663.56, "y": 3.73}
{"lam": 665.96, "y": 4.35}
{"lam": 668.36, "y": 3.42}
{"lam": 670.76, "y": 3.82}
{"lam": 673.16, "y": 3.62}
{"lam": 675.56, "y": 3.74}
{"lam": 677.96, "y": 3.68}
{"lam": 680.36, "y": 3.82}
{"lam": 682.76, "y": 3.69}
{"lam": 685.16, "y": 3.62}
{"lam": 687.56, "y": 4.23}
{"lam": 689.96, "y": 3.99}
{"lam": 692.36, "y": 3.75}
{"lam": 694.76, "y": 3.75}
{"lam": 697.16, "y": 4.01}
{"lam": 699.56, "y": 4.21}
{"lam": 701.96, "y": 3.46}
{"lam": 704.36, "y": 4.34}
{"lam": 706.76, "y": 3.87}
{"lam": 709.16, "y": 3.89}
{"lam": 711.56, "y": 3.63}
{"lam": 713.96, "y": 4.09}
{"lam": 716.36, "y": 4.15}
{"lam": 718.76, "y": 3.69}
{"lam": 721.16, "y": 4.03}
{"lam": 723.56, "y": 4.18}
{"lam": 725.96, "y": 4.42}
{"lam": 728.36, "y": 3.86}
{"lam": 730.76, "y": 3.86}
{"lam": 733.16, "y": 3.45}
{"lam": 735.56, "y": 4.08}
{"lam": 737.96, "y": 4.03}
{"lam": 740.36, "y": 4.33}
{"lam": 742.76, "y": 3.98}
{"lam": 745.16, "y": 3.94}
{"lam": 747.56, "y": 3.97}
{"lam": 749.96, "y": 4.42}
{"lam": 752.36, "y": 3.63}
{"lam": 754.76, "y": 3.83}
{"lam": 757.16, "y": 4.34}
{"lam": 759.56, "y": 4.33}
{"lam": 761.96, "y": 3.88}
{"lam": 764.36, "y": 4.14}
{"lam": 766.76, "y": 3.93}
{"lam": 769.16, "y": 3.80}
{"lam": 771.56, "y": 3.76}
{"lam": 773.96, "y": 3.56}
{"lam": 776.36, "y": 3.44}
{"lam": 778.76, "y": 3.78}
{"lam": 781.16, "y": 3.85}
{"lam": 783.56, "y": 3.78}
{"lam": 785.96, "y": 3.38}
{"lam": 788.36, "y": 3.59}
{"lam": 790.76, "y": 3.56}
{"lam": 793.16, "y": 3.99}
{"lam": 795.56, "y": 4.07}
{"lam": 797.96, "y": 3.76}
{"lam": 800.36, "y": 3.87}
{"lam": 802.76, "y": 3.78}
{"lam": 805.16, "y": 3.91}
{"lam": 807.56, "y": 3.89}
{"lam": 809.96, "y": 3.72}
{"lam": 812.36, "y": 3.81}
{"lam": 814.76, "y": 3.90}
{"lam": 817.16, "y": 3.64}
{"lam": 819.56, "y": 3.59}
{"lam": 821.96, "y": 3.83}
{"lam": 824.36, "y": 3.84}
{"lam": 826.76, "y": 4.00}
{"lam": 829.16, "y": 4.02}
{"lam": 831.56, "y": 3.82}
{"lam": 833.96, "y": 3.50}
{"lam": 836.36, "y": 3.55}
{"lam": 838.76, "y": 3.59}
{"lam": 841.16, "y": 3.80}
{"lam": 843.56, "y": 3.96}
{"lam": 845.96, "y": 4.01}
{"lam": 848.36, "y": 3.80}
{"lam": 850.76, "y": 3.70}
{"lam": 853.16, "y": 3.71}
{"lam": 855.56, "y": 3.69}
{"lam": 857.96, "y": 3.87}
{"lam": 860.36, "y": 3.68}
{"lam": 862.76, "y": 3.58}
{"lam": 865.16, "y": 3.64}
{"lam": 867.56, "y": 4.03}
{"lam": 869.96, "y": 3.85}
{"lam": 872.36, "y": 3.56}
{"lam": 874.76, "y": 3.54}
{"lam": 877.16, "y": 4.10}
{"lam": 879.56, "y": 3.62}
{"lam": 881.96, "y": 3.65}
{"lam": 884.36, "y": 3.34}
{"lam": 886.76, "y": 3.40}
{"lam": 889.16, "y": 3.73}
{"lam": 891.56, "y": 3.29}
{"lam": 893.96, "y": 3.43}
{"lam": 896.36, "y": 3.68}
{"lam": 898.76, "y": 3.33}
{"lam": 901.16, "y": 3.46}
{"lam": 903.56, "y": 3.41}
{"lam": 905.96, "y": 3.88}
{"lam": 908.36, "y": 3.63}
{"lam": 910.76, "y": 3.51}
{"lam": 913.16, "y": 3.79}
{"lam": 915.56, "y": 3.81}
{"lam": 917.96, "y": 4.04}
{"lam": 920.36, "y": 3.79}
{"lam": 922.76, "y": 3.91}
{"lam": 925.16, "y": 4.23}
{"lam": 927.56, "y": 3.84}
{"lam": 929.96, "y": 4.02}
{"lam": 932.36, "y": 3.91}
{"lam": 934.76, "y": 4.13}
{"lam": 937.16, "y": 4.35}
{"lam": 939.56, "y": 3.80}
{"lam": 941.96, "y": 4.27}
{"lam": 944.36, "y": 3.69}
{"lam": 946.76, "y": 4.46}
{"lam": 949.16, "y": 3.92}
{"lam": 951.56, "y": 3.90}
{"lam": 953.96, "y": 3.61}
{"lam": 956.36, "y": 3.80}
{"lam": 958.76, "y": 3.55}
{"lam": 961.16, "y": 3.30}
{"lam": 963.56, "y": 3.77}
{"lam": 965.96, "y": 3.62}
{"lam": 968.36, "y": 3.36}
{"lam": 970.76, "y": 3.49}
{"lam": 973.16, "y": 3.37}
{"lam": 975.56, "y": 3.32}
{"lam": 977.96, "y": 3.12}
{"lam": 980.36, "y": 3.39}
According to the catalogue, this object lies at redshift 0.244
